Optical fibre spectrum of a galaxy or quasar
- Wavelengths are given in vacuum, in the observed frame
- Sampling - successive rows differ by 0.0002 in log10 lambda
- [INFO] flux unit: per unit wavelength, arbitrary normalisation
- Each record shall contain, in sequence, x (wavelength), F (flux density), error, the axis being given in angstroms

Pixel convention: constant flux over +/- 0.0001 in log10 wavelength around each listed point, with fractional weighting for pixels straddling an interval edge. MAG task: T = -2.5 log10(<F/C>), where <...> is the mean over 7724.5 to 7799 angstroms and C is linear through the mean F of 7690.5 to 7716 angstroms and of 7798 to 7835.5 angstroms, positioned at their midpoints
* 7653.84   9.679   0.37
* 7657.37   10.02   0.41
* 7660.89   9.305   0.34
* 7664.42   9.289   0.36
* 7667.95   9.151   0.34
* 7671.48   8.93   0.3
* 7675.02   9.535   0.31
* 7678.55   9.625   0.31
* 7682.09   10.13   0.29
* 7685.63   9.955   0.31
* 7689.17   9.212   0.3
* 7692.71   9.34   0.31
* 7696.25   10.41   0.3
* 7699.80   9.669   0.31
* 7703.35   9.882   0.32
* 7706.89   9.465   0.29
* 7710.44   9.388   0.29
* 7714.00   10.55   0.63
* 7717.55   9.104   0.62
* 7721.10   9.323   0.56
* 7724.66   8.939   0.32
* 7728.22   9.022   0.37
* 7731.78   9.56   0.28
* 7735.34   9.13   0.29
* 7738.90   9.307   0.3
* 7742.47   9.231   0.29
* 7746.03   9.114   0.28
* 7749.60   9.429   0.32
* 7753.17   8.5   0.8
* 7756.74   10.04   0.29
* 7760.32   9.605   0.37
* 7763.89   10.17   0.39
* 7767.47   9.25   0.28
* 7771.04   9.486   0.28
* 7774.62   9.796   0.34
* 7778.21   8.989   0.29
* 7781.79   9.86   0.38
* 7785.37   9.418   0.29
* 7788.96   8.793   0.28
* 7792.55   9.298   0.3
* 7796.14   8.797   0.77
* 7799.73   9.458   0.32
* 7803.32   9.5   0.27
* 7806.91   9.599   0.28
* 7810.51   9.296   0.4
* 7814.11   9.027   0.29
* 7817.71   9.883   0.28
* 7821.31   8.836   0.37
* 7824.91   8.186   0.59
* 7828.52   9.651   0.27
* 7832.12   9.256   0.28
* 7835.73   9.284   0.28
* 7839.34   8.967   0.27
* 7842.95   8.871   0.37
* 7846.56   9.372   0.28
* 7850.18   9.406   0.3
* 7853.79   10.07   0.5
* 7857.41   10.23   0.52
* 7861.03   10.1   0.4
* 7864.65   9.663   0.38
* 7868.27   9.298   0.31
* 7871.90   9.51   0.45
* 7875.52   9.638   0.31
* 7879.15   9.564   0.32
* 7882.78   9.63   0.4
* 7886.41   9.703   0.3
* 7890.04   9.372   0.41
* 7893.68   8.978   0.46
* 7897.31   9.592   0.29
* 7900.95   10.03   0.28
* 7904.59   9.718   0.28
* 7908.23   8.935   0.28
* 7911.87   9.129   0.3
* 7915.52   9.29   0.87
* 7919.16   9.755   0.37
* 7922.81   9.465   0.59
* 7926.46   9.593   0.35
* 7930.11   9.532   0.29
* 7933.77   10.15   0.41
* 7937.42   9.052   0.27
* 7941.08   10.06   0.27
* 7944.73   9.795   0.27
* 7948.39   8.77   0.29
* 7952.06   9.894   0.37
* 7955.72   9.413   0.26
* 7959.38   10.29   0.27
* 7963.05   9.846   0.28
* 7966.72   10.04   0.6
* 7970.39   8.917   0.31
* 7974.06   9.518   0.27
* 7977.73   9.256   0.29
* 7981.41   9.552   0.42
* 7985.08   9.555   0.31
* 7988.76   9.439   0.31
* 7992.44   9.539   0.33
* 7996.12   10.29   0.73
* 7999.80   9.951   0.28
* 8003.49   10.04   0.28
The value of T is 0.022 mag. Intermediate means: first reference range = 9.8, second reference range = 9.27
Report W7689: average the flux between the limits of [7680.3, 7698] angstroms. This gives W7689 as 9.81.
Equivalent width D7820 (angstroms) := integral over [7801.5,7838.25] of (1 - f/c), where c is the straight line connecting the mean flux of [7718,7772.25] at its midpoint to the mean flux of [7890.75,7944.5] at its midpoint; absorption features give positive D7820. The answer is 0.7 angstroms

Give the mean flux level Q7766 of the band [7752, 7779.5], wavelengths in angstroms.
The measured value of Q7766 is 9.51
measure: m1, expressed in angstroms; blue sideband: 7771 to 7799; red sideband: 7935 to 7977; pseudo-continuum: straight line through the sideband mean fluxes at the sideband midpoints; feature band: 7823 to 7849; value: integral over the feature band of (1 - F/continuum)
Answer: 0.8 angstroms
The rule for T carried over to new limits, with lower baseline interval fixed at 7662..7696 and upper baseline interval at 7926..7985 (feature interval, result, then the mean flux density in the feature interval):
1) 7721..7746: 0.04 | 9.2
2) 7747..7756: 0.05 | 9.1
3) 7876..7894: 0.01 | 9.5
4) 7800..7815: 0.02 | 9.39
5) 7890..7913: 0.02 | 9.4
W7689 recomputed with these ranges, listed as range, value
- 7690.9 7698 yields 9.88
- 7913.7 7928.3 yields 9.53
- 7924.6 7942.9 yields 9.67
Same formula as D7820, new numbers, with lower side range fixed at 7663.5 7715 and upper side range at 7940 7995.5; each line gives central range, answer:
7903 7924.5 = 0.51 angstroms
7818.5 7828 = 0.79 angstroms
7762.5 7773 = 0.00 angstroms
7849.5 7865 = -0.55 angstroms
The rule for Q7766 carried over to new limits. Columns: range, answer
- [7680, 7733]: 9.6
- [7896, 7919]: 9.47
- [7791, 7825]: 9.24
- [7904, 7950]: 9.48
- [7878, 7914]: 9.46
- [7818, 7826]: 8.8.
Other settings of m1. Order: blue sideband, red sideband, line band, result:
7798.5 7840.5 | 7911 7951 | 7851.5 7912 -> -1.3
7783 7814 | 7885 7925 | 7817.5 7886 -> -0.6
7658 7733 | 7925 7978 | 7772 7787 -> 0.1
